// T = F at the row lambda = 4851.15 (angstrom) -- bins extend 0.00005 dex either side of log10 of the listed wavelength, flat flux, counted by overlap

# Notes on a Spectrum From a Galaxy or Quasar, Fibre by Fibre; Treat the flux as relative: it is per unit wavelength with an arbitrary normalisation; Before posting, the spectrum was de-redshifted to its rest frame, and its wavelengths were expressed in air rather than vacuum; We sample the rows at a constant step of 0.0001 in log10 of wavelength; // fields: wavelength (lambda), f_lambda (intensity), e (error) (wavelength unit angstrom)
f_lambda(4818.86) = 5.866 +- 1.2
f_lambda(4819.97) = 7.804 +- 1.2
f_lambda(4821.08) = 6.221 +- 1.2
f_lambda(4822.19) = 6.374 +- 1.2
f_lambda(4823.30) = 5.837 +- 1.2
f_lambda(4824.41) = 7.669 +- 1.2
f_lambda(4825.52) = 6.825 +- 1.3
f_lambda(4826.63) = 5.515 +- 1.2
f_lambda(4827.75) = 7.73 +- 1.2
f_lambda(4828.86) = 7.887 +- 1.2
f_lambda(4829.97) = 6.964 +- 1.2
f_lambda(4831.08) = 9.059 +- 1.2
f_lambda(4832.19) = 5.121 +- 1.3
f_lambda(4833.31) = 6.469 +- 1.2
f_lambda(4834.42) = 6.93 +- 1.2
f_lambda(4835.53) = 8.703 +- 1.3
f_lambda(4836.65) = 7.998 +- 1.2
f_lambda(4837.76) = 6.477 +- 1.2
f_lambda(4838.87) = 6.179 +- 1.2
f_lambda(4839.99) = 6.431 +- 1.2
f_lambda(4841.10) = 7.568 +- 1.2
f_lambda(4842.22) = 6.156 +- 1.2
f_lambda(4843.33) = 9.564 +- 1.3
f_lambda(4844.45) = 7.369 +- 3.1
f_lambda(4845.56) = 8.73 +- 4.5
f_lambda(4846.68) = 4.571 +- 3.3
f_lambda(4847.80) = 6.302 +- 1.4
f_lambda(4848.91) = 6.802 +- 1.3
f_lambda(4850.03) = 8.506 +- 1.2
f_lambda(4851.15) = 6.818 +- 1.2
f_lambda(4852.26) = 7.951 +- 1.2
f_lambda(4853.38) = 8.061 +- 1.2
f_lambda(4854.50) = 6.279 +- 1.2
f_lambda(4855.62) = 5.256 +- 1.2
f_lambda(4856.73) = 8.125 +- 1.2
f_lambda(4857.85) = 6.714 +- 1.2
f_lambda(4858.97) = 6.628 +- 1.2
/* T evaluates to 6.818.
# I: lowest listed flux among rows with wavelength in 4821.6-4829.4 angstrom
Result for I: 5.515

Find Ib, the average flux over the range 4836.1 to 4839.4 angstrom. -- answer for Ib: 6.9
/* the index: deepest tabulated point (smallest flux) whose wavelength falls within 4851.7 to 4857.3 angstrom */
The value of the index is 5.256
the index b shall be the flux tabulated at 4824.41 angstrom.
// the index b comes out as 7.669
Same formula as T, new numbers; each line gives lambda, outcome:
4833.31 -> 6.469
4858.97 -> 6.628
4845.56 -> 8.73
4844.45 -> 7.369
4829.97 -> 6.964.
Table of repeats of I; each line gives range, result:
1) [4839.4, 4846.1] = 6.156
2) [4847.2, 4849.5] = 6.302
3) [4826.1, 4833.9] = 5.121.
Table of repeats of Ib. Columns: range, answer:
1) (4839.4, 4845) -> 7.4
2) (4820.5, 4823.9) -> 6.18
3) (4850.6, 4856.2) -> 6.89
